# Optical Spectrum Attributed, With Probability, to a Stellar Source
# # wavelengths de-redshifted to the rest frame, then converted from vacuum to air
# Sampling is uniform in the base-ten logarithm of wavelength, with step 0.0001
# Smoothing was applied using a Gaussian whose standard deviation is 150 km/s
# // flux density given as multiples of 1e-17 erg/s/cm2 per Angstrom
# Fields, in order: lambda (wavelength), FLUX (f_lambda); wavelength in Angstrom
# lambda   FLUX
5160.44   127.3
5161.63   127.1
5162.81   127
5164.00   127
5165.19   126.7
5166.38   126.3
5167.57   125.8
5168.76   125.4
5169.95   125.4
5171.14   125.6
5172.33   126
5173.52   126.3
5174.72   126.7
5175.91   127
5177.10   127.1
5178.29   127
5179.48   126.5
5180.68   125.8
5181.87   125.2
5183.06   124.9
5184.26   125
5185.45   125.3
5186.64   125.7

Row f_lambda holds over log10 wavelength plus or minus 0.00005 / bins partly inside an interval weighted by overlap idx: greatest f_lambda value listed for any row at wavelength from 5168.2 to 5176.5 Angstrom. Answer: 127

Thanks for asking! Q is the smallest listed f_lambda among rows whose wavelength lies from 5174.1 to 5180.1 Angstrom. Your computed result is 126.5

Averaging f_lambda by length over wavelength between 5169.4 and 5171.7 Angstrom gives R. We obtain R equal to 126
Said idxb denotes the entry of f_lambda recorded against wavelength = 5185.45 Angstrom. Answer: 125.3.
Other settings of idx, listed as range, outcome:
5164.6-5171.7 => 126.7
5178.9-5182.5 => 126.5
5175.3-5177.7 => 127.1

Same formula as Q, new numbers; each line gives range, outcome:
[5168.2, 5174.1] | 125.4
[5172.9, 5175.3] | 126.3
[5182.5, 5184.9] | 124.9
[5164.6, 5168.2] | 125.8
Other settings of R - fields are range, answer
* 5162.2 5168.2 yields 127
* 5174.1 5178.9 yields 127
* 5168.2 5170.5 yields 125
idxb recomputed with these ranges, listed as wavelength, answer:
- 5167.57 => 125.8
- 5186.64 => 125.7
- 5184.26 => 125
